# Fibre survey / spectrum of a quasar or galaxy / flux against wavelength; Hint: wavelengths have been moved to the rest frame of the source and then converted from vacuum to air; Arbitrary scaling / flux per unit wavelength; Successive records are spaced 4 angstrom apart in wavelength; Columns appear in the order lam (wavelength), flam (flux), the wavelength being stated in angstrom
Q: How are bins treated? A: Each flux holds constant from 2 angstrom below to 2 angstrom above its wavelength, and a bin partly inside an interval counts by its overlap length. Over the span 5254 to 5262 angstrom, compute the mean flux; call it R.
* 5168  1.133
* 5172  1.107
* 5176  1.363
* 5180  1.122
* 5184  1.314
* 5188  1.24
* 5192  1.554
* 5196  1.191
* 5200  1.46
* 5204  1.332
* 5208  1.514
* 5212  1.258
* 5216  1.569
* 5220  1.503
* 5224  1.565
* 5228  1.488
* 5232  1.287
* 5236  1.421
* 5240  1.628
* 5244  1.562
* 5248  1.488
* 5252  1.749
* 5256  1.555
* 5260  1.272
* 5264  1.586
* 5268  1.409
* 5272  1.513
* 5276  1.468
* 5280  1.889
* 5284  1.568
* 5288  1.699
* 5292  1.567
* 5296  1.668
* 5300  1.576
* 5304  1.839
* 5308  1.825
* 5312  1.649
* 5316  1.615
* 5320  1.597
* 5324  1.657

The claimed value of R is 1.41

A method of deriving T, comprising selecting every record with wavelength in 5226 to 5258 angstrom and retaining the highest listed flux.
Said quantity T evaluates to 1.749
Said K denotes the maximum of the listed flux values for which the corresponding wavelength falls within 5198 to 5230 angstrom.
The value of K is 1.569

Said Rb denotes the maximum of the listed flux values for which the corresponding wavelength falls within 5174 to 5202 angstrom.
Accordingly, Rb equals 1.554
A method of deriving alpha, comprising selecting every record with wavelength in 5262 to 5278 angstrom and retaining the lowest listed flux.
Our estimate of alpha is 1.409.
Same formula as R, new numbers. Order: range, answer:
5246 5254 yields 1.62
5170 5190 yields 1.23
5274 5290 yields 1.66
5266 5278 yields 1.46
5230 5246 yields 1.47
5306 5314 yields 1.74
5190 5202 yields 1.4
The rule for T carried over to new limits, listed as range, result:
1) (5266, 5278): 1.513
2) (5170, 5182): 1.363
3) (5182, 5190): 1.314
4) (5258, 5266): 1.586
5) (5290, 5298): 1.668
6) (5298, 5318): 1.839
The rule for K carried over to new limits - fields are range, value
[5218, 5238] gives 1.565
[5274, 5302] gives 1.889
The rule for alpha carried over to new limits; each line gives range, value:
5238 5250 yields 1.488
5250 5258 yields 1.555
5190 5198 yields 1.191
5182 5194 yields 1.24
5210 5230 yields 1.258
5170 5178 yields 1.107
